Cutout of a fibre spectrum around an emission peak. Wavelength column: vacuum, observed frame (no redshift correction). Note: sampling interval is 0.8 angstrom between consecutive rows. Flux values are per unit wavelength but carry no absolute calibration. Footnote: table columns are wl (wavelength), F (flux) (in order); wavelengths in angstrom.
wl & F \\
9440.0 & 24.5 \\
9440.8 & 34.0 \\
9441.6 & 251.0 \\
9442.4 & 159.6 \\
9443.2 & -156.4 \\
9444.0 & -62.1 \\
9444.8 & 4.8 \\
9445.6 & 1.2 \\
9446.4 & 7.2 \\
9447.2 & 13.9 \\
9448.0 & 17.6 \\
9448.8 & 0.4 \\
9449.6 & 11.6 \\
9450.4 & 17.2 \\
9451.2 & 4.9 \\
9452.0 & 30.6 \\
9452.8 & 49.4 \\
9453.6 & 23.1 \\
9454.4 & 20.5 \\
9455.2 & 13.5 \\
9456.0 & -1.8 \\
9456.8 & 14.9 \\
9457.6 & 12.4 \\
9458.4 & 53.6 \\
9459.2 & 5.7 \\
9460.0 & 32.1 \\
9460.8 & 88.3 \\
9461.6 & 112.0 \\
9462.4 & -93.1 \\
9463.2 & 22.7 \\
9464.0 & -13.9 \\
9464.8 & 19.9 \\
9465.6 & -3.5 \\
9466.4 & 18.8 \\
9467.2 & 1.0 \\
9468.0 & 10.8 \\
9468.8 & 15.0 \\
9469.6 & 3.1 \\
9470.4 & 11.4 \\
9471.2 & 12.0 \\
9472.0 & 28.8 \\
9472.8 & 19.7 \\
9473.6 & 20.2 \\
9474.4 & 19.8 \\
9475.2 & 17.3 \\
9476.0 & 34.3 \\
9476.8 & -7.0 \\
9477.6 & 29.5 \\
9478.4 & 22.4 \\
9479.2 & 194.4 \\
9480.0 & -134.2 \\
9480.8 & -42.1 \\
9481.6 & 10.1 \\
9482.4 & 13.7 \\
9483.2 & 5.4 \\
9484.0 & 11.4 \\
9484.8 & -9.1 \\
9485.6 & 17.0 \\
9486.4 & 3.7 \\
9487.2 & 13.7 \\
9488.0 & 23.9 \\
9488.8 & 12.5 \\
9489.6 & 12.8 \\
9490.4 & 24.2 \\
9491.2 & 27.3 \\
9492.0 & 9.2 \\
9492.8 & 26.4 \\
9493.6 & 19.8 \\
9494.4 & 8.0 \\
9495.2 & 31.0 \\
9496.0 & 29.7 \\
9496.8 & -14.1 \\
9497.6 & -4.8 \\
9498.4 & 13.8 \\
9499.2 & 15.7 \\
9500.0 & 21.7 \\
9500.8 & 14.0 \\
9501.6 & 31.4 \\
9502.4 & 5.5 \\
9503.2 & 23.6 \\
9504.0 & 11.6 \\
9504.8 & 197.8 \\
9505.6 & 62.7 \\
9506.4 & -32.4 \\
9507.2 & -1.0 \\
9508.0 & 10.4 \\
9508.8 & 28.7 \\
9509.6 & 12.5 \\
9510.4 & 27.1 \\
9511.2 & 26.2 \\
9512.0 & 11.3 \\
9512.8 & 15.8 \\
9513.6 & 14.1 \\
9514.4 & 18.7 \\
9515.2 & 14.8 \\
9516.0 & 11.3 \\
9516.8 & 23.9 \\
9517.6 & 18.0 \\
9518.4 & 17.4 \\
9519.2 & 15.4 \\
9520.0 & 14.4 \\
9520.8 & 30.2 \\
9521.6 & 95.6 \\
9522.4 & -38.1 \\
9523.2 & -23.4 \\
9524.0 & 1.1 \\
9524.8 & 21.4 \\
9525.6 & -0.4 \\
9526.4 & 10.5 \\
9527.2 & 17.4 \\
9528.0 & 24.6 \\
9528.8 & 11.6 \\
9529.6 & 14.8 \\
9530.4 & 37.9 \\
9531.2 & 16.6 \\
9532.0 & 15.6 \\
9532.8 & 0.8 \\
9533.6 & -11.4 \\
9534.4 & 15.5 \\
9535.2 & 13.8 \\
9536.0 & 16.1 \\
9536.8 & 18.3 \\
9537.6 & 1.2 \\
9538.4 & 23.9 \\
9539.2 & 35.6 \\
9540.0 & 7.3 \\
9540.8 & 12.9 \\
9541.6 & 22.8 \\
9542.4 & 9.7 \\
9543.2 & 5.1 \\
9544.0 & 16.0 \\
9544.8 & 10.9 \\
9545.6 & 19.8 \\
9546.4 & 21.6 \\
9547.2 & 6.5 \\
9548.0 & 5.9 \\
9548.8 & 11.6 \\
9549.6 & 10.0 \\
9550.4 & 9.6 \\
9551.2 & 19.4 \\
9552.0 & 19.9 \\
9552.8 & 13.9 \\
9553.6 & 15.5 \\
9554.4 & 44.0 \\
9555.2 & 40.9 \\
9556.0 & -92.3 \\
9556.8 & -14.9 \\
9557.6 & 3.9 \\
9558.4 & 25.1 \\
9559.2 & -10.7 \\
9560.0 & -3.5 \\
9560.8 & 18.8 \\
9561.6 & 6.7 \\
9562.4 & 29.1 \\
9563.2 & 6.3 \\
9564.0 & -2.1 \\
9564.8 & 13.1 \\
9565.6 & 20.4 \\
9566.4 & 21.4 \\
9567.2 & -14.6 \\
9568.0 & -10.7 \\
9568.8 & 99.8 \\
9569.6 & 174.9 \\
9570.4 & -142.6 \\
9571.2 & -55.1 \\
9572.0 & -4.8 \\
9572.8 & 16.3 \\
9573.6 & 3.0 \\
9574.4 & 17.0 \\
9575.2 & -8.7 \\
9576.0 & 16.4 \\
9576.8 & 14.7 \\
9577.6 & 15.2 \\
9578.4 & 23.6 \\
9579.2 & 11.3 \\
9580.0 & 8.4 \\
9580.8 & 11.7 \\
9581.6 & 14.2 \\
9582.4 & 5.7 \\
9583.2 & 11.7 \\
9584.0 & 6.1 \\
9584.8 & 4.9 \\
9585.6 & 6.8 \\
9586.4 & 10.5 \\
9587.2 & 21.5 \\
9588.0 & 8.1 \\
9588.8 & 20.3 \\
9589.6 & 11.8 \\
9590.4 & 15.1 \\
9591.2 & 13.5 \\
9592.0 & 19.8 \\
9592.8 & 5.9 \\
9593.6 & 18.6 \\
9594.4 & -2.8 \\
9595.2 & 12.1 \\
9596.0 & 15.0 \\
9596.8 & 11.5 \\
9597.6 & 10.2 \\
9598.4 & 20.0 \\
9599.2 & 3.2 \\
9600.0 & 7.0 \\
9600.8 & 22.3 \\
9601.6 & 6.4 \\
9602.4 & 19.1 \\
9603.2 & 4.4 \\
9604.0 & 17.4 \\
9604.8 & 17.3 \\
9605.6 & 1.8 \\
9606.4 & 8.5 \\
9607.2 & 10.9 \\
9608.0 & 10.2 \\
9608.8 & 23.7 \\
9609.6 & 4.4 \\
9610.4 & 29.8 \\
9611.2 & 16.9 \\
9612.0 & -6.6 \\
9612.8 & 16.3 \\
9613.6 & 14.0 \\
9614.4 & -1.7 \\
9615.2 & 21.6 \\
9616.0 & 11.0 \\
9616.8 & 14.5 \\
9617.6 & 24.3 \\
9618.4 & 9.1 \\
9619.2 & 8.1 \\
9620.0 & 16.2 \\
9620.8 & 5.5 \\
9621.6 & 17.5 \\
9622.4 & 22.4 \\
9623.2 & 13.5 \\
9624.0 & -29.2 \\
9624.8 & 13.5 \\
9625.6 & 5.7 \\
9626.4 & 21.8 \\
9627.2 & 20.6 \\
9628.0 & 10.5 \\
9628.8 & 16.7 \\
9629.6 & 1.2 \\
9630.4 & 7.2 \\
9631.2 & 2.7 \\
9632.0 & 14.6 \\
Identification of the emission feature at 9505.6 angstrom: Mg II 2798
